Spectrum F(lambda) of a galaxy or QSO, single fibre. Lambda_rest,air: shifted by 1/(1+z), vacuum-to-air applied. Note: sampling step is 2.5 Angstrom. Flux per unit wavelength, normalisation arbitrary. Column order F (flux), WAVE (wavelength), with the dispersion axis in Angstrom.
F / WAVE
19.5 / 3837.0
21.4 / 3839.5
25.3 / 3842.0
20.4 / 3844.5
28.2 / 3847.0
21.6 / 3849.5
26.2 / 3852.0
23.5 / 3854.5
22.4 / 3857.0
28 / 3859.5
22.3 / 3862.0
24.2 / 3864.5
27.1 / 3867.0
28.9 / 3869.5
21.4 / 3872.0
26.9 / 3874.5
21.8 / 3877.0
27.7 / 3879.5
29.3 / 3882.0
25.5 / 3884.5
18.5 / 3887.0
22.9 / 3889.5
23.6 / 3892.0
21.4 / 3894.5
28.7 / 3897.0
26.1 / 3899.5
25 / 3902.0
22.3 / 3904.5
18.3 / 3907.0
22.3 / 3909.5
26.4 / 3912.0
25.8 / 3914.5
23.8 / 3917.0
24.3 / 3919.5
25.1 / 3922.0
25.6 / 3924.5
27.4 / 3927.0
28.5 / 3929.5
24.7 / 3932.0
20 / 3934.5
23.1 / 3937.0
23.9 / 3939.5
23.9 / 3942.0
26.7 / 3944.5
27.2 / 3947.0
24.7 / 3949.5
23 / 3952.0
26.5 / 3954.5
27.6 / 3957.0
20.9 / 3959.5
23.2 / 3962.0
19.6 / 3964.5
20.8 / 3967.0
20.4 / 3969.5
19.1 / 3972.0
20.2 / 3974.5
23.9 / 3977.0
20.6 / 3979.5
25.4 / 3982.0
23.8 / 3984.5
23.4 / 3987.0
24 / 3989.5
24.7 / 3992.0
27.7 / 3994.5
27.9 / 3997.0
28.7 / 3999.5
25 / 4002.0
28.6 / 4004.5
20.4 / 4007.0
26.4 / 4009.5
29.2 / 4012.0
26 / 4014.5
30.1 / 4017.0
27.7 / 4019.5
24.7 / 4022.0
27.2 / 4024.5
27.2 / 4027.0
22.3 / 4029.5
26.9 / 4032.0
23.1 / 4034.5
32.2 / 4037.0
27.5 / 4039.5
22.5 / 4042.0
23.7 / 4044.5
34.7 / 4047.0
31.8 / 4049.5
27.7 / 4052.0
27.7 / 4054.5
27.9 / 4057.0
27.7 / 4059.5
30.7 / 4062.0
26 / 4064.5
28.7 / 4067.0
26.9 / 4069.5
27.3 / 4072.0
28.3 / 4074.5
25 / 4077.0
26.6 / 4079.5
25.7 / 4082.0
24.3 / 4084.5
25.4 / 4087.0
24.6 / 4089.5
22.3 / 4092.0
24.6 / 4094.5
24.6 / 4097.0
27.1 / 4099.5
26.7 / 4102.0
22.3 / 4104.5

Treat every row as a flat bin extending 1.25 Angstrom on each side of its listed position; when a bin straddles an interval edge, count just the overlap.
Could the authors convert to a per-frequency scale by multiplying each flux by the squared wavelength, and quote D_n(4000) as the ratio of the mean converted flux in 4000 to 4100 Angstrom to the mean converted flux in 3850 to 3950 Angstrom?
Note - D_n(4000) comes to 1.17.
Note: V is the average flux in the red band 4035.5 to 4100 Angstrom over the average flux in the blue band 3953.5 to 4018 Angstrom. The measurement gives 1.1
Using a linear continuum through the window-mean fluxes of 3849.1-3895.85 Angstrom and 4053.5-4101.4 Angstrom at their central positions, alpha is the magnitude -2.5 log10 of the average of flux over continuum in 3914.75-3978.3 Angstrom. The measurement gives 0.06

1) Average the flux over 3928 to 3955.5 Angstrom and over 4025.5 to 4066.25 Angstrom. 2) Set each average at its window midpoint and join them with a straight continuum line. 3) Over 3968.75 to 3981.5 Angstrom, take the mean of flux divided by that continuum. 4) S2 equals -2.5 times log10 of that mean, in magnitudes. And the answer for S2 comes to 0.21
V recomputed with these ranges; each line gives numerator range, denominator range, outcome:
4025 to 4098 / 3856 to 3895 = 1.09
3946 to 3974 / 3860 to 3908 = 0.94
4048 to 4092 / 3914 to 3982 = 1.14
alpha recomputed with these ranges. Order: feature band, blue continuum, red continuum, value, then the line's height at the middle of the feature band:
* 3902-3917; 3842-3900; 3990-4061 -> 0.09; 25.2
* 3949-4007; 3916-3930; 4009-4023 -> 0.13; 26.7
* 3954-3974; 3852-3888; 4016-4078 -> 0.19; 26.2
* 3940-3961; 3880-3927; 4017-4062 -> 0.02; 25.4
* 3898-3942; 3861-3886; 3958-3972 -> -0.05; 23.2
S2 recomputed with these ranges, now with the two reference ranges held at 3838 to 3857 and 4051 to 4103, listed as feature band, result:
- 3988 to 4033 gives -0.03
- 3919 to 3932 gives -0.07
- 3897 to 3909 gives 0.04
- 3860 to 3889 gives -0.04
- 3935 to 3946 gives 0.03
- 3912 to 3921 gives -0.02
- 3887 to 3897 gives 0.06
